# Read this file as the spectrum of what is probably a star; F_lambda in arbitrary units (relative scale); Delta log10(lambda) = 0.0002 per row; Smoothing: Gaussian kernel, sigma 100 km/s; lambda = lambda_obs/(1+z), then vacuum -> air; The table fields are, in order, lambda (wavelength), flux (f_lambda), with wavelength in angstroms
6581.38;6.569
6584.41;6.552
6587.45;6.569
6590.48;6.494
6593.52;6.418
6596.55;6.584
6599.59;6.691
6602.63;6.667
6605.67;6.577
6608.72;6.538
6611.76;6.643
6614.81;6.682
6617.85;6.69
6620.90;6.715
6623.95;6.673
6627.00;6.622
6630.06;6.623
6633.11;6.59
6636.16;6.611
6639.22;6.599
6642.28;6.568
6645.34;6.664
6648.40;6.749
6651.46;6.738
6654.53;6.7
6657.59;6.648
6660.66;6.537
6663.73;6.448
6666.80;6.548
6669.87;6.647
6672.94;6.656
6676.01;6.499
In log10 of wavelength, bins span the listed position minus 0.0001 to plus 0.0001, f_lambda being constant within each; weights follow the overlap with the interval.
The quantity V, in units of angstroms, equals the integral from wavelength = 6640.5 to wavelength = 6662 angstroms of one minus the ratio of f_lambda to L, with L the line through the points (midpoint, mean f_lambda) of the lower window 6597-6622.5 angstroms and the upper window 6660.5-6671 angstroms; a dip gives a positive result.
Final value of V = -0.29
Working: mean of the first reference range 6.65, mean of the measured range 6.66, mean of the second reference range 6.54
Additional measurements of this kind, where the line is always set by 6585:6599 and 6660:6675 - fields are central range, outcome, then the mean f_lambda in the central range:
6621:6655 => -0.50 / 6.65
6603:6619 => -0.22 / 6.63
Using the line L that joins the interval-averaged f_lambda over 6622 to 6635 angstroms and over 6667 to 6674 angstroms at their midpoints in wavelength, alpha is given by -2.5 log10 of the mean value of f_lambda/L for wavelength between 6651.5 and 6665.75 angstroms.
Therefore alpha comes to 0.01 mag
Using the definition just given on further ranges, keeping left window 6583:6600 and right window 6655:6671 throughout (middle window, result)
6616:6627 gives -0.02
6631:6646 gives -0.01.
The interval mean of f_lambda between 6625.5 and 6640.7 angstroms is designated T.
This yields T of 6.61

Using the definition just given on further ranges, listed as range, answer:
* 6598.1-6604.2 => 6.68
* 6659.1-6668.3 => 6.51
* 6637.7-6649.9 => 6.64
